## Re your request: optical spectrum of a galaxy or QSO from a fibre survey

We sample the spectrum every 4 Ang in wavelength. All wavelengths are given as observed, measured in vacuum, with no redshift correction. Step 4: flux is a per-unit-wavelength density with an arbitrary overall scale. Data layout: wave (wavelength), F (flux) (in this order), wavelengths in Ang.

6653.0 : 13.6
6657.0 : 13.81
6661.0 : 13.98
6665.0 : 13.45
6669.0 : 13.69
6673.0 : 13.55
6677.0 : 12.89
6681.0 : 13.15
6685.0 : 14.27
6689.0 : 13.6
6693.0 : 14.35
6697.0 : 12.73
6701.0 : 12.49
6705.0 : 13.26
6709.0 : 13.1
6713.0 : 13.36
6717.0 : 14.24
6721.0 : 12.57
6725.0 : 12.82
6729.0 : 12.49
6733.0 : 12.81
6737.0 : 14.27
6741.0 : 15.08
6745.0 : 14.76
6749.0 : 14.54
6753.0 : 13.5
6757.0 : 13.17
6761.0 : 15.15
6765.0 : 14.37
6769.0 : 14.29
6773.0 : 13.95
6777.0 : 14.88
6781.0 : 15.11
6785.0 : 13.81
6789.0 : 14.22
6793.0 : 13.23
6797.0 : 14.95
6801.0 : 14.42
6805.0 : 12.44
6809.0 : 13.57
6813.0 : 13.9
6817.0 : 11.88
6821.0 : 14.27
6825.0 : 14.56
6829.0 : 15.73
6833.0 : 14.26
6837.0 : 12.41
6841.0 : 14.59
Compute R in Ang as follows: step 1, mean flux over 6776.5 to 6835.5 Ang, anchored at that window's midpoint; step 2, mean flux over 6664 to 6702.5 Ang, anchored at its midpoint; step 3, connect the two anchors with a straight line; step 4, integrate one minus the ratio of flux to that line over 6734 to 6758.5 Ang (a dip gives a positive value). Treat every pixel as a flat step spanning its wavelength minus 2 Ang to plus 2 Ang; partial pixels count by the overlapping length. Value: -0.8 Ang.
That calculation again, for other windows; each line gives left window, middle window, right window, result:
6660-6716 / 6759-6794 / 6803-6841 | -1.92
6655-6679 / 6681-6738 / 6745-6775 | 2.28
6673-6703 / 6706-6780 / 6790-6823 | -2.11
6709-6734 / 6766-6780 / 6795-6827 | -1.01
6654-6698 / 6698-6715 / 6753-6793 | 0.95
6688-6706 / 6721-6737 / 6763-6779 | 1.00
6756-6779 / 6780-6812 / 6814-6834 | 0.69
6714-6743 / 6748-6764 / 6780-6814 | -0.50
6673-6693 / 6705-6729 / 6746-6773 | 1.18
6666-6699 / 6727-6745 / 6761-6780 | 0.43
